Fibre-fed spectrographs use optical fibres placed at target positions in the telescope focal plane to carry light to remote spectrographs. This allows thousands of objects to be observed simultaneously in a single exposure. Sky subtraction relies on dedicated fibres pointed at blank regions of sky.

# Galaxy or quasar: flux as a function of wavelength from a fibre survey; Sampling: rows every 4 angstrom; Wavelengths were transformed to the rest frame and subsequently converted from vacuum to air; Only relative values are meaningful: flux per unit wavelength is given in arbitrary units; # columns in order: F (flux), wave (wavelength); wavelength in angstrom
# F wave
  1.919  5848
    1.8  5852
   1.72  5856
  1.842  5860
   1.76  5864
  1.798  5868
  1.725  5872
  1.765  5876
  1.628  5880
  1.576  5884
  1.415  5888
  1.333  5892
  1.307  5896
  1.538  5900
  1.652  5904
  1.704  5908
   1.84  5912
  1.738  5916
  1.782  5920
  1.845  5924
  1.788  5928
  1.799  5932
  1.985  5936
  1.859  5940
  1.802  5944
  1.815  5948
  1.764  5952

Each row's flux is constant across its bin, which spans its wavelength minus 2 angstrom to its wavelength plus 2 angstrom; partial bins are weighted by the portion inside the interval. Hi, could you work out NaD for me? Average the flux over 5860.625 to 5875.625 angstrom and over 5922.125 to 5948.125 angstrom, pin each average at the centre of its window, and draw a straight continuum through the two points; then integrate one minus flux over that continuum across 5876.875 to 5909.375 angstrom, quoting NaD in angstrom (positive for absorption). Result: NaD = 4.93 angstrom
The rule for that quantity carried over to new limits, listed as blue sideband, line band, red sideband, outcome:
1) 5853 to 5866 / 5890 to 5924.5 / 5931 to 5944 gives 3.93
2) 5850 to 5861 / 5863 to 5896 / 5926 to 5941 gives 3.71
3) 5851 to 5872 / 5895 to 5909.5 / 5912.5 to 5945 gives 1.97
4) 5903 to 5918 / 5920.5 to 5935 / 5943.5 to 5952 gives -0.43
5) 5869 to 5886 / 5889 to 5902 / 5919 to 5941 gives 2.57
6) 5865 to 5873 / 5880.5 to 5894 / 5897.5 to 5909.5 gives 1.80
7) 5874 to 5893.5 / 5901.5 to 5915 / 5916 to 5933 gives -0.21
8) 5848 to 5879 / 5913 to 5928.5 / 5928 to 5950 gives 0.32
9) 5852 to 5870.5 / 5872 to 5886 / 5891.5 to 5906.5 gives -0.22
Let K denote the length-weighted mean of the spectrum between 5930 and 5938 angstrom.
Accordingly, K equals 1.89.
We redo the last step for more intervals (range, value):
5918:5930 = 1.8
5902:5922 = 1.74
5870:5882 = 1.71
